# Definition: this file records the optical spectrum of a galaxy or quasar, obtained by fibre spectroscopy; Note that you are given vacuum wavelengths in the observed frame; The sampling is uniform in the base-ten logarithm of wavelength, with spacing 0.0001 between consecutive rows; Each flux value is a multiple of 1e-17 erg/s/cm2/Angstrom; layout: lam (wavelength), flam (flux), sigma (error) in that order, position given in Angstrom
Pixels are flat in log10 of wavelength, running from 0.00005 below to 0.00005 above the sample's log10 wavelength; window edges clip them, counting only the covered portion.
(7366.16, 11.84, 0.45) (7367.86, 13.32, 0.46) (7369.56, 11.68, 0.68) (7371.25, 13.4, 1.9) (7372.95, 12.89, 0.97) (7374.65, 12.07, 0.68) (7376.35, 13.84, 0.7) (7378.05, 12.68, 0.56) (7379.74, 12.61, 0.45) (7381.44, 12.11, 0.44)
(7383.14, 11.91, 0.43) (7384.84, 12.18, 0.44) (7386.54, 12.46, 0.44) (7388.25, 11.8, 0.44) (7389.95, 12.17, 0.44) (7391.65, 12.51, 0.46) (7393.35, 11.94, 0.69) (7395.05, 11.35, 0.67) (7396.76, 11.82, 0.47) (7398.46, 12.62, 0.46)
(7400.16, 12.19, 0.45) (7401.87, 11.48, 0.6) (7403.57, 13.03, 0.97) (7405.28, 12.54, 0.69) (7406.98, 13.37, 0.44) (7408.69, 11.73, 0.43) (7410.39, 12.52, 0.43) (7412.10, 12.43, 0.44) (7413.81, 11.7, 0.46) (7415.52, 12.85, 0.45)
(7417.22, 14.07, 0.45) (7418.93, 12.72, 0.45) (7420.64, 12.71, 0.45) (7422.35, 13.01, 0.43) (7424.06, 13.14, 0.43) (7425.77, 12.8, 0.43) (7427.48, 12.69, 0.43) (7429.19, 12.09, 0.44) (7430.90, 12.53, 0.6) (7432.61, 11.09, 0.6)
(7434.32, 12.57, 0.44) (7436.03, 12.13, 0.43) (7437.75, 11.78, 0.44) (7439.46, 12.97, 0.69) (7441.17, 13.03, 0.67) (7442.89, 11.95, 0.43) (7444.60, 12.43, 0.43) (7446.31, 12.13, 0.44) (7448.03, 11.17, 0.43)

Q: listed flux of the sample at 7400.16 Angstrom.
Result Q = 12.19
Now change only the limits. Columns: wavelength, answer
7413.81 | 11.7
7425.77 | 12.8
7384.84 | 12.18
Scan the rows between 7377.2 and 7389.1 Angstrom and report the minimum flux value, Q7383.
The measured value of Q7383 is 11.8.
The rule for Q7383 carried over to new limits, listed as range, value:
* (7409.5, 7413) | 12.43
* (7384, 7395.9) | 11.35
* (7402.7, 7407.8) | 12.54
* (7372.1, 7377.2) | 12.07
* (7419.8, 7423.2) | 12.71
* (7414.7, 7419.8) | 12.72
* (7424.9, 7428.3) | 12.69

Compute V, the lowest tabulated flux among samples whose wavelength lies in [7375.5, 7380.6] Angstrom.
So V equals 12.61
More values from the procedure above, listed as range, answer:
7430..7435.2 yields 11.09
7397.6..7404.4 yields 11.48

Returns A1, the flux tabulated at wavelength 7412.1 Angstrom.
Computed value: 12.43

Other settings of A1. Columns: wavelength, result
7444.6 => 12.43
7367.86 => 13.32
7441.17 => 13.03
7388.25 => 11.8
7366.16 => 11.84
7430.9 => 12.53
